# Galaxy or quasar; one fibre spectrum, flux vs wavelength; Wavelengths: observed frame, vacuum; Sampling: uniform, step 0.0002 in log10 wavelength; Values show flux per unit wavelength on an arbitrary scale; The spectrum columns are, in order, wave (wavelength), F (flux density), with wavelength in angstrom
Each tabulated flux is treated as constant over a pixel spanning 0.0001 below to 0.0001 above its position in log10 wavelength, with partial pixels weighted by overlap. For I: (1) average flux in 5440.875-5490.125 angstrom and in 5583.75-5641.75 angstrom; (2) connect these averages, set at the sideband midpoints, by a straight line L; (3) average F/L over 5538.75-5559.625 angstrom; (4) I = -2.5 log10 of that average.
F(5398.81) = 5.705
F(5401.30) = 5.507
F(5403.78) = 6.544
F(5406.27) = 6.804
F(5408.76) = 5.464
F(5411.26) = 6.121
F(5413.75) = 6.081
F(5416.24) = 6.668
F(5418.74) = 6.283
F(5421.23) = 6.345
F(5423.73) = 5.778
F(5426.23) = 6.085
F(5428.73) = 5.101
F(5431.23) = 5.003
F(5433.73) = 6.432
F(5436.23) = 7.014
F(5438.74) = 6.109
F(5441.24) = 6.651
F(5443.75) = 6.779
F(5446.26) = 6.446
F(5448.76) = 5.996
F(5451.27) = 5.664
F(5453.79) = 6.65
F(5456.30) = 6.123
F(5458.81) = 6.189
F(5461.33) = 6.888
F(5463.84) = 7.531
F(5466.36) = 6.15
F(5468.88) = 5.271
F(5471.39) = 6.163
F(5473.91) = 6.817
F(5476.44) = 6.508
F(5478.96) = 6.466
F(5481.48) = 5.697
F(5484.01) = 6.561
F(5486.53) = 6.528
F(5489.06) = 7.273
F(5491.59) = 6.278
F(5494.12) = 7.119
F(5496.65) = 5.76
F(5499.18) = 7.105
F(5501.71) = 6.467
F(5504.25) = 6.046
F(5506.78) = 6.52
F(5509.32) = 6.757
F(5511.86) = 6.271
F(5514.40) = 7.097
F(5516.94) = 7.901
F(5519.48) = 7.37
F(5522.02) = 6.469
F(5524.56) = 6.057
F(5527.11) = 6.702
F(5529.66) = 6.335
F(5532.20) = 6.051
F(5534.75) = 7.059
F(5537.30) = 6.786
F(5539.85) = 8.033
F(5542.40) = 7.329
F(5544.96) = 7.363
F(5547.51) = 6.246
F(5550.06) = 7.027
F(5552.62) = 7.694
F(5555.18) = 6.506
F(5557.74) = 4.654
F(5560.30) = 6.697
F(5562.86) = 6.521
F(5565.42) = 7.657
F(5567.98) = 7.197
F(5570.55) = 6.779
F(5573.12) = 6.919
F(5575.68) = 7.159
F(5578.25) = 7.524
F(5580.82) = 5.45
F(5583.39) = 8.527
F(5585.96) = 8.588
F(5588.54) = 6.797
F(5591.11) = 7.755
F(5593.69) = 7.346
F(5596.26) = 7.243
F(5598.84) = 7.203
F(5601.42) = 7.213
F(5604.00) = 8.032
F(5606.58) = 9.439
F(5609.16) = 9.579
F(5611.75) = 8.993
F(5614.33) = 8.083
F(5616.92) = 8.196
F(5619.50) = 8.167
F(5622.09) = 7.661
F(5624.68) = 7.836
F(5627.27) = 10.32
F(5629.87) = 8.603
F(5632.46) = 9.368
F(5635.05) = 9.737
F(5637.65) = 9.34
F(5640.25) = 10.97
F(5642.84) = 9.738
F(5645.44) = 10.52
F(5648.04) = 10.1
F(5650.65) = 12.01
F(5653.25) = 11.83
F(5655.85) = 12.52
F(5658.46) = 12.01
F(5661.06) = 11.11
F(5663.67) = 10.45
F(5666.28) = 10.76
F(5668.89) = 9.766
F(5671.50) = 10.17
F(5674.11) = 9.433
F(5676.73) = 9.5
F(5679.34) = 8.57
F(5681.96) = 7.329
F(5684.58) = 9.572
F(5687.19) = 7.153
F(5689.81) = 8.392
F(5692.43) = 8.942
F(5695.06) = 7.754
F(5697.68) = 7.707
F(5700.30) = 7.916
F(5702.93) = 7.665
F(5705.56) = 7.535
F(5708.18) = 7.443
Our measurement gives 0.11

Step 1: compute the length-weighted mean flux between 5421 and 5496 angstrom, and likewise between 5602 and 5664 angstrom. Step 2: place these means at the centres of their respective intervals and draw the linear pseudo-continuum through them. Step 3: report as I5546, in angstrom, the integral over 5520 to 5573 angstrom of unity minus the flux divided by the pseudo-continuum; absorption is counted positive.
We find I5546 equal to 8.34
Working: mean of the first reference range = 6.32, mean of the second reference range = 9.74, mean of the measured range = 6.77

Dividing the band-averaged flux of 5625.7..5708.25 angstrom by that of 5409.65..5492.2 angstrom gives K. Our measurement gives 1.5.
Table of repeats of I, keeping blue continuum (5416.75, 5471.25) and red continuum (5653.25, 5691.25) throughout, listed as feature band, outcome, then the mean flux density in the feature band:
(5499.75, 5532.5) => 0.11 mag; 6.65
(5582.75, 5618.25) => 0.08 mag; 8.06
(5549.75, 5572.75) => 0.20 mag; 6.74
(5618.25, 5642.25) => 0.01 mag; 9.13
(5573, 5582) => 0.23 mag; 6.76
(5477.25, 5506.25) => 0.08 mag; 6.48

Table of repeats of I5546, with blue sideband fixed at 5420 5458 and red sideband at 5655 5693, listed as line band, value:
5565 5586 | 2.52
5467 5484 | 1.30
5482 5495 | 0.40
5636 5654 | -2.59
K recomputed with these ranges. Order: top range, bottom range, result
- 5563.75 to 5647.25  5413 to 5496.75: 1.31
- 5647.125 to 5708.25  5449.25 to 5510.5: 1.47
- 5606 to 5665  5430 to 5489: 1.55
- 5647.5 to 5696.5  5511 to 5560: 1.45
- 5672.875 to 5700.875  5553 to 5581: 1.25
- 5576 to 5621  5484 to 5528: 1.18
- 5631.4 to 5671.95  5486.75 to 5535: 1.60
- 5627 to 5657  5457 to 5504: 1.61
